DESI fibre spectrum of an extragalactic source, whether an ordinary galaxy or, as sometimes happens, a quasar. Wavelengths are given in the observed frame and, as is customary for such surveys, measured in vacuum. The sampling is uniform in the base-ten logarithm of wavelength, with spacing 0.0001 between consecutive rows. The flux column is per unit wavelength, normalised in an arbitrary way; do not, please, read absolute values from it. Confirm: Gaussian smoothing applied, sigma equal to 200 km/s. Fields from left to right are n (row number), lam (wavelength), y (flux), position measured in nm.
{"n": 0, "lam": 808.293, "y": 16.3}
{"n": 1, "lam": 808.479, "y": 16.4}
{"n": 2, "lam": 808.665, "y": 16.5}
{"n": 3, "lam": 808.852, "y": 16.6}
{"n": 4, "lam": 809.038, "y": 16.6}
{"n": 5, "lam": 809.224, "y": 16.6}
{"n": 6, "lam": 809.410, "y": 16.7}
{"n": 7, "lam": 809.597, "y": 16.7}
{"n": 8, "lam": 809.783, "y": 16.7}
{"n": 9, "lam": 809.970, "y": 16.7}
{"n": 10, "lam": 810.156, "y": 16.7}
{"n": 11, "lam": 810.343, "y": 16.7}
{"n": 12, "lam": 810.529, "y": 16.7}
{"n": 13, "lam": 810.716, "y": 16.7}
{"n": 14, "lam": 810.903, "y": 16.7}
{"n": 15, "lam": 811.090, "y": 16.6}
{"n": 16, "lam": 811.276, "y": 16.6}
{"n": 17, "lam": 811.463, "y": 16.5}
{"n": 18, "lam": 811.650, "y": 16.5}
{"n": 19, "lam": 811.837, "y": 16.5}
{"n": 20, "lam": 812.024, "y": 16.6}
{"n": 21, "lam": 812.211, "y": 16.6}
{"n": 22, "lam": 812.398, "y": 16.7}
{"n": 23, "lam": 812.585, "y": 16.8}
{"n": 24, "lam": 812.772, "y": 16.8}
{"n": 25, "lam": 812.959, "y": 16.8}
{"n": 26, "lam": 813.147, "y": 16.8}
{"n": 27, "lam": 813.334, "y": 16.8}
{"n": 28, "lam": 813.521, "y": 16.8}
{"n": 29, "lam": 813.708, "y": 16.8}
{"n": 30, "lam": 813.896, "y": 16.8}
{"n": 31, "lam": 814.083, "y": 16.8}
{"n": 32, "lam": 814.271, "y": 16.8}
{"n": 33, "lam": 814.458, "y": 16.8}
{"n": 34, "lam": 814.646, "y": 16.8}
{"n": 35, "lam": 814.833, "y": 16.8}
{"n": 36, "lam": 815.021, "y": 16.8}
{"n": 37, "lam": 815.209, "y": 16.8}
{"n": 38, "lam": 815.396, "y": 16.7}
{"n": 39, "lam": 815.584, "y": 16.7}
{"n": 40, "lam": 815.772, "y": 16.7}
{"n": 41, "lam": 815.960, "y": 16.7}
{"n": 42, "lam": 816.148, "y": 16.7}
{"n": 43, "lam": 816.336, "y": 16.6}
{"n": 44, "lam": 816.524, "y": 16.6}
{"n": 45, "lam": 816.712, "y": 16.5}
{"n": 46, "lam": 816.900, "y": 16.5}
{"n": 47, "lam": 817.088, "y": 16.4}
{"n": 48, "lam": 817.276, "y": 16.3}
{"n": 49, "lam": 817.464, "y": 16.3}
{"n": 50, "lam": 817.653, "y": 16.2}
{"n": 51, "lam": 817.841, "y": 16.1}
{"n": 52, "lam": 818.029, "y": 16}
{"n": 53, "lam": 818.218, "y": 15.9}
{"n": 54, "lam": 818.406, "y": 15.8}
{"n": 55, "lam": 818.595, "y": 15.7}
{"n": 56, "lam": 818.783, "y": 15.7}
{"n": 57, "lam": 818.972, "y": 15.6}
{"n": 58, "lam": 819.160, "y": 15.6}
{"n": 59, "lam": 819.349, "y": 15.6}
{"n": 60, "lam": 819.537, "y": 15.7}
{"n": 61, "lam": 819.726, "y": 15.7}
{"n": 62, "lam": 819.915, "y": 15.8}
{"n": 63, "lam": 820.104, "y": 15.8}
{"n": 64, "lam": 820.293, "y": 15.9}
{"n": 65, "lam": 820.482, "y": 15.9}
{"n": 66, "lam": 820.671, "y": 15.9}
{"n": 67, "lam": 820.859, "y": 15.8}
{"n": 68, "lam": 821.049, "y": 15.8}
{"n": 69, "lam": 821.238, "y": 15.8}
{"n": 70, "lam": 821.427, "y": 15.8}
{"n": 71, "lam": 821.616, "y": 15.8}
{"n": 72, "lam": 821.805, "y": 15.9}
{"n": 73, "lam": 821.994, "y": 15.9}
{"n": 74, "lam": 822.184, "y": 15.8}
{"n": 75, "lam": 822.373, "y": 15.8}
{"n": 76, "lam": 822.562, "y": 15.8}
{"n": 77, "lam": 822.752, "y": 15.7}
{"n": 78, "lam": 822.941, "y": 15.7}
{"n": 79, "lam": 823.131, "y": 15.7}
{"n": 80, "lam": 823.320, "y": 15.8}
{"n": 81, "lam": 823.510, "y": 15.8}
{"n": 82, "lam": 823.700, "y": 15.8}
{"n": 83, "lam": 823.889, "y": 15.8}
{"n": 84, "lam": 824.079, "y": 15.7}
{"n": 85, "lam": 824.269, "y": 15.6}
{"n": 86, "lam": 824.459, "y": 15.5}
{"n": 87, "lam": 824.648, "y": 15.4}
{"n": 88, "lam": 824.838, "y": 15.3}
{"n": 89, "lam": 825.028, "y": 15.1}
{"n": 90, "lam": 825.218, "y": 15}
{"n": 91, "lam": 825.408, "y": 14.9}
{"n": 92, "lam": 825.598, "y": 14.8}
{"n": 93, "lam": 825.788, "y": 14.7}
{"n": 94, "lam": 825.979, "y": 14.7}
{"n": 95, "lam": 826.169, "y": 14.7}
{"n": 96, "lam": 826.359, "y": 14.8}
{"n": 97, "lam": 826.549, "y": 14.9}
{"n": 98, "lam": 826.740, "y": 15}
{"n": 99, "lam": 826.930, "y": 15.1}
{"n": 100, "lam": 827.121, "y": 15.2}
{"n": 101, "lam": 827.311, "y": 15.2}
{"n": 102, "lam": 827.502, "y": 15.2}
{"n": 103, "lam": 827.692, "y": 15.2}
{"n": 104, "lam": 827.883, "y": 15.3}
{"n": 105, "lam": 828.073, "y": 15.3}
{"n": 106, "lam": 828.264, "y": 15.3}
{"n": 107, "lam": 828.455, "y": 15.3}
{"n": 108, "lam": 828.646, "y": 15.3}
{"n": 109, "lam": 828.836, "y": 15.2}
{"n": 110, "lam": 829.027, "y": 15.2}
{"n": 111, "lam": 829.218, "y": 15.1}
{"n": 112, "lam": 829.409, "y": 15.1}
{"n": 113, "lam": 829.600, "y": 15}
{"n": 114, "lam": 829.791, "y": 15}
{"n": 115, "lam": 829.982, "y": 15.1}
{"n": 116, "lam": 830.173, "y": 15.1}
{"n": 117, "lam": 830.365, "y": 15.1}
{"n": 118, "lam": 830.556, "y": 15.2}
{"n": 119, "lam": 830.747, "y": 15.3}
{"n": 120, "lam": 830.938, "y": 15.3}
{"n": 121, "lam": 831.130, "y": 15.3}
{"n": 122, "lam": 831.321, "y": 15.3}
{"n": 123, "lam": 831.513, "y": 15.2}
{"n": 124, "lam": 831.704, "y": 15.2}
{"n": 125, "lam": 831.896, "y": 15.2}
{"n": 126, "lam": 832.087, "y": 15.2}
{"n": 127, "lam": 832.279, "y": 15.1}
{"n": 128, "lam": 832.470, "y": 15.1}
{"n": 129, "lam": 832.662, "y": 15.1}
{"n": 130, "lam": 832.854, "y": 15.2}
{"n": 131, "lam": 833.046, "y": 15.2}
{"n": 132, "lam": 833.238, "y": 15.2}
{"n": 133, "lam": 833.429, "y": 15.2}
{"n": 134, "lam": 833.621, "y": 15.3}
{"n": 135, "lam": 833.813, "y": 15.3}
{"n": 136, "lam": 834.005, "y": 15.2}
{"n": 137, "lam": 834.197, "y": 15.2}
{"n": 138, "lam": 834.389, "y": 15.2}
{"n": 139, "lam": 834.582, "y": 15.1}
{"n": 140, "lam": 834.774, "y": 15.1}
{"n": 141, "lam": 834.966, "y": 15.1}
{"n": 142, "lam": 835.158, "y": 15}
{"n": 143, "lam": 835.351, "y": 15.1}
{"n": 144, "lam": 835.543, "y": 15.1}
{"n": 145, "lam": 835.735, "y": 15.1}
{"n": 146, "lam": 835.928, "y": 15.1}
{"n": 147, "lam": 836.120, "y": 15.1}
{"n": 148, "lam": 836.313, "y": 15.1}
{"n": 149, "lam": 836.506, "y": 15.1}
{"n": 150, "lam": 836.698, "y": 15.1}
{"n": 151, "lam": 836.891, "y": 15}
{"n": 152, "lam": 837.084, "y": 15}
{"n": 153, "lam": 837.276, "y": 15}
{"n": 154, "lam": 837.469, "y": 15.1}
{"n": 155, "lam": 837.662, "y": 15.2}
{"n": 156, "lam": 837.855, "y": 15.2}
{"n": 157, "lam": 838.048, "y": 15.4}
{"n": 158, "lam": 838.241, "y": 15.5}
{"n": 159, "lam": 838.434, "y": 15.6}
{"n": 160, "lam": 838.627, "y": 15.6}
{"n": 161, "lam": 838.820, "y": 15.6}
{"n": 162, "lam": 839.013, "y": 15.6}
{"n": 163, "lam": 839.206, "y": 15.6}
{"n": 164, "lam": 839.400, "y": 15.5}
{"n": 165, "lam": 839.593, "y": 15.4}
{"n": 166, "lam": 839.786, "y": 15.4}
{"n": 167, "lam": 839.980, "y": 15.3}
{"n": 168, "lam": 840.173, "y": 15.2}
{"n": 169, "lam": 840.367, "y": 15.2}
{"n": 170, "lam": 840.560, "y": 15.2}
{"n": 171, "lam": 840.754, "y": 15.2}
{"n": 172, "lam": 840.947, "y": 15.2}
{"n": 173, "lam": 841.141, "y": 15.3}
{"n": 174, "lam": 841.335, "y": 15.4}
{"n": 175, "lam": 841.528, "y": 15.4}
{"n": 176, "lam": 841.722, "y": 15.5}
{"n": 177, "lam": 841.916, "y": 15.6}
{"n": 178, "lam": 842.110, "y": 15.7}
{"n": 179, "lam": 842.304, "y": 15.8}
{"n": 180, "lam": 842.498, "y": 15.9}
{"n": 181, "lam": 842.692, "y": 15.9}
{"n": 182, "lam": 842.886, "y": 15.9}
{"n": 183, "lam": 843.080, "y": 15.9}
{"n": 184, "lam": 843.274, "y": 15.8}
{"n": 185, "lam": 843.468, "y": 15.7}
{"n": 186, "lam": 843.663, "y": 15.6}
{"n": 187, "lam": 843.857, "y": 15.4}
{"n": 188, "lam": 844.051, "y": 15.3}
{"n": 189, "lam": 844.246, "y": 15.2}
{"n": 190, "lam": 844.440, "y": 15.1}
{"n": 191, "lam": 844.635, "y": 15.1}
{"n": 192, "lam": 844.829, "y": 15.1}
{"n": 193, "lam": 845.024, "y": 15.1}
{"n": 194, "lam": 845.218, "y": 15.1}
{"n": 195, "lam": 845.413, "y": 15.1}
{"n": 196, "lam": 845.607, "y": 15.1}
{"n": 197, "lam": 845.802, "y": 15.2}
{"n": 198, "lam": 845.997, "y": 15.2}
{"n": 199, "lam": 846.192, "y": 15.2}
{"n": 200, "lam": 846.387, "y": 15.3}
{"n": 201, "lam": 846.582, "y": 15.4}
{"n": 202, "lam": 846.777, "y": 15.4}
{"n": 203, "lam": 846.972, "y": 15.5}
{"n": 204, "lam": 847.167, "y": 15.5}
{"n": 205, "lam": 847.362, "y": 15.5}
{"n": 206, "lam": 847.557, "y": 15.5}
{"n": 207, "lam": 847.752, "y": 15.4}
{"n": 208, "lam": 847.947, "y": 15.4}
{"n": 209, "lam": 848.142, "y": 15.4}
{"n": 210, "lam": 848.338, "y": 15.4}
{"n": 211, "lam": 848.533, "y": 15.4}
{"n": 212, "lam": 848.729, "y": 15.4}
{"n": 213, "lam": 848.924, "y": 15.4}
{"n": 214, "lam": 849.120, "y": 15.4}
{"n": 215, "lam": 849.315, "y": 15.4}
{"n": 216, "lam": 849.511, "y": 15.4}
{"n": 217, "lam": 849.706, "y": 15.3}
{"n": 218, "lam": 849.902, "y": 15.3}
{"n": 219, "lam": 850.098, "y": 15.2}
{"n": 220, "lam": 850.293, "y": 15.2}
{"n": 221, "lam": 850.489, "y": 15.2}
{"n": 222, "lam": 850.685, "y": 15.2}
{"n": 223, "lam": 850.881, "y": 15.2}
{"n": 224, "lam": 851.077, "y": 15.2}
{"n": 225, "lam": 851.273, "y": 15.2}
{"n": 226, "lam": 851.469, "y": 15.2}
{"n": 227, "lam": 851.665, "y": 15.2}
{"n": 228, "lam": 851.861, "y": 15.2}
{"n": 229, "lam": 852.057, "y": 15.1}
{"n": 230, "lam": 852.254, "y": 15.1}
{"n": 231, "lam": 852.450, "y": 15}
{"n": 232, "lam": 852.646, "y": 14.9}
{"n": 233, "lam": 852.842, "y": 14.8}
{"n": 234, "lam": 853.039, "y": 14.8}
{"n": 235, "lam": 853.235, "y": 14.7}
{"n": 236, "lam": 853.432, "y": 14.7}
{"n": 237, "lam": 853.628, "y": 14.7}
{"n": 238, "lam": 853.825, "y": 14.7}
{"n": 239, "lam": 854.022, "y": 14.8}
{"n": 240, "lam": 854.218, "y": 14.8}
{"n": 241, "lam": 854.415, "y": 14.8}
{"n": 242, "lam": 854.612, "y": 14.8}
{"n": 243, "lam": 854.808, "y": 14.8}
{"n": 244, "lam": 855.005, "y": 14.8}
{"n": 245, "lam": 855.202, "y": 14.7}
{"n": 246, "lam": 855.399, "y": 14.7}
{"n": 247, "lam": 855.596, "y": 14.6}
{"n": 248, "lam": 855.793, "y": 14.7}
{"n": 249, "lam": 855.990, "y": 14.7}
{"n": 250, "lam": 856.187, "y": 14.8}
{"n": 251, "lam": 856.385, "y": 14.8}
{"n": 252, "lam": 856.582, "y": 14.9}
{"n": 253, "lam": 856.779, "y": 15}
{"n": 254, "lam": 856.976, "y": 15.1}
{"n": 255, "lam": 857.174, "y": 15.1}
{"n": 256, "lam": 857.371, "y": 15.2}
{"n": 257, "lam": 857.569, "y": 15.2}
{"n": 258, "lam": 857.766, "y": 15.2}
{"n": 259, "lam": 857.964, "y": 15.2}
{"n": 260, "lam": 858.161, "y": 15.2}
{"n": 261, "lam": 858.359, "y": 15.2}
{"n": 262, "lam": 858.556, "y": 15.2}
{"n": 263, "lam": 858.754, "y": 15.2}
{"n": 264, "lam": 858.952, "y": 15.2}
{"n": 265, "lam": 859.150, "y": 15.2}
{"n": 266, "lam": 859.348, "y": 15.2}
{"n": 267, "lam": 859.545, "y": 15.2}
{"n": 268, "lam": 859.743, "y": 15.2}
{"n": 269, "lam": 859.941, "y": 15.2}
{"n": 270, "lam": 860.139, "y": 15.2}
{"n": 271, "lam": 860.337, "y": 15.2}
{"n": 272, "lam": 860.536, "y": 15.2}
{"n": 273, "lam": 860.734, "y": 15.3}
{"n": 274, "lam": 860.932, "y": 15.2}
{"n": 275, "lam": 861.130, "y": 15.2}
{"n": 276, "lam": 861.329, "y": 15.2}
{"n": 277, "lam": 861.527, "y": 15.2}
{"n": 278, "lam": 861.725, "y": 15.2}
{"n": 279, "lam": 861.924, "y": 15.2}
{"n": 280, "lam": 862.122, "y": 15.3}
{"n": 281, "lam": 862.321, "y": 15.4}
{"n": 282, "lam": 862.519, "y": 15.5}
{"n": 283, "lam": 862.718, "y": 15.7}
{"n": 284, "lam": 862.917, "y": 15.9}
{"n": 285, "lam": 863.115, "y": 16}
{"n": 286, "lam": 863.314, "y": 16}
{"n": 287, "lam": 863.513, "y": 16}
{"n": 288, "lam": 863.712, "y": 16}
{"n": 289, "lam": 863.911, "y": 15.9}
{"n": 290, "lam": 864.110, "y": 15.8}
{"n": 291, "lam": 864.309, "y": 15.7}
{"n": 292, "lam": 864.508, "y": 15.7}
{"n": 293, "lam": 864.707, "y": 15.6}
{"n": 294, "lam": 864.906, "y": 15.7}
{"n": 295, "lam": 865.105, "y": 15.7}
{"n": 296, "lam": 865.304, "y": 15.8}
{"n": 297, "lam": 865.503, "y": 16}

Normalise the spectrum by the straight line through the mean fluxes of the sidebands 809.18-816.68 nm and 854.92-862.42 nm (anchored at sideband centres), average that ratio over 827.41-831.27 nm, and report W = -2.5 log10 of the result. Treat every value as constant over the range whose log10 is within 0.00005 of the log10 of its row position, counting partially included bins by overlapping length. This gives 0.06 mag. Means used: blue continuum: 16.7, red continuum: 15.1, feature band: 15.2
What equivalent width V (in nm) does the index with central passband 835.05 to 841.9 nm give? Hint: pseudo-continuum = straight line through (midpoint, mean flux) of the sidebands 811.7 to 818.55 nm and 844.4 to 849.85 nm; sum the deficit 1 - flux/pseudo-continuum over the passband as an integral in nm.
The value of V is 0.17 nm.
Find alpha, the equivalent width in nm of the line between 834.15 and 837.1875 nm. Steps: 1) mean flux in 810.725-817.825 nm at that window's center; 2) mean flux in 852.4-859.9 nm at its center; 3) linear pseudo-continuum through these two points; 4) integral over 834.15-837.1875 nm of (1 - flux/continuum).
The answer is 0.13 nm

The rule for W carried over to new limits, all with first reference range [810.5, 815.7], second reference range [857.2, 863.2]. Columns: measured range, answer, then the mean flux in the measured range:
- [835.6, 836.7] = 0.06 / 15.1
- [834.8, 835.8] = 0.07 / 15.1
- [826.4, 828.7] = 0.08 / 15.2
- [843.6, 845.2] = 0.04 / 15.2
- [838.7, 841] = 0.04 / 15.4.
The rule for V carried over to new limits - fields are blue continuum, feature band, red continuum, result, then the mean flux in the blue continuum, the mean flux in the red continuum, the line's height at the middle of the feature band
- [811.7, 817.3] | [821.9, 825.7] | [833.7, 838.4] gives 0.12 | 16.7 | 15.1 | 16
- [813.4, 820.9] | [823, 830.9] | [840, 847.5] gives 0.37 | 16.3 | 15.4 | 16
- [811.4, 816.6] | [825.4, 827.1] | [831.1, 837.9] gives 0.10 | 16.7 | 15.1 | 15.8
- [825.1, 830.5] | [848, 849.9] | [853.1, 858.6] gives -0.06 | 15.1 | 14.9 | 14.9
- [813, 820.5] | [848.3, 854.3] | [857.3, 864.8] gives 0.19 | 16.3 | 15.4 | 15.6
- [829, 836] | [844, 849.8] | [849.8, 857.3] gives -0.12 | 15.2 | 14.9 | 15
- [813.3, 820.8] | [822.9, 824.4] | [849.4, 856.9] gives 0.03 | 16.3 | 15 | 16.1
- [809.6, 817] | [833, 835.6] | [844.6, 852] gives 0.11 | 16.7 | 15.3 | 15.9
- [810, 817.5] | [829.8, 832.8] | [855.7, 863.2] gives 0.17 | 16.7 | 15.2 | 16.1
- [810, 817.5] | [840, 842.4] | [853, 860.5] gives 0.03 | 16.7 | 15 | 15.6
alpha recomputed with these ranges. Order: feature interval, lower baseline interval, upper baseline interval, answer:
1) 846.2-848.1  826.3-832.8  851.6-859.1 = -0.05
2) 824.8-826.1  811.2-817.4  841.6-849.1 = 0.11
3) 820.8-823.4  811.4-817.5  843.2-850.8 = 0.09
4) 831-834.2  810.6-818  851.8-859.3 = 0.14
